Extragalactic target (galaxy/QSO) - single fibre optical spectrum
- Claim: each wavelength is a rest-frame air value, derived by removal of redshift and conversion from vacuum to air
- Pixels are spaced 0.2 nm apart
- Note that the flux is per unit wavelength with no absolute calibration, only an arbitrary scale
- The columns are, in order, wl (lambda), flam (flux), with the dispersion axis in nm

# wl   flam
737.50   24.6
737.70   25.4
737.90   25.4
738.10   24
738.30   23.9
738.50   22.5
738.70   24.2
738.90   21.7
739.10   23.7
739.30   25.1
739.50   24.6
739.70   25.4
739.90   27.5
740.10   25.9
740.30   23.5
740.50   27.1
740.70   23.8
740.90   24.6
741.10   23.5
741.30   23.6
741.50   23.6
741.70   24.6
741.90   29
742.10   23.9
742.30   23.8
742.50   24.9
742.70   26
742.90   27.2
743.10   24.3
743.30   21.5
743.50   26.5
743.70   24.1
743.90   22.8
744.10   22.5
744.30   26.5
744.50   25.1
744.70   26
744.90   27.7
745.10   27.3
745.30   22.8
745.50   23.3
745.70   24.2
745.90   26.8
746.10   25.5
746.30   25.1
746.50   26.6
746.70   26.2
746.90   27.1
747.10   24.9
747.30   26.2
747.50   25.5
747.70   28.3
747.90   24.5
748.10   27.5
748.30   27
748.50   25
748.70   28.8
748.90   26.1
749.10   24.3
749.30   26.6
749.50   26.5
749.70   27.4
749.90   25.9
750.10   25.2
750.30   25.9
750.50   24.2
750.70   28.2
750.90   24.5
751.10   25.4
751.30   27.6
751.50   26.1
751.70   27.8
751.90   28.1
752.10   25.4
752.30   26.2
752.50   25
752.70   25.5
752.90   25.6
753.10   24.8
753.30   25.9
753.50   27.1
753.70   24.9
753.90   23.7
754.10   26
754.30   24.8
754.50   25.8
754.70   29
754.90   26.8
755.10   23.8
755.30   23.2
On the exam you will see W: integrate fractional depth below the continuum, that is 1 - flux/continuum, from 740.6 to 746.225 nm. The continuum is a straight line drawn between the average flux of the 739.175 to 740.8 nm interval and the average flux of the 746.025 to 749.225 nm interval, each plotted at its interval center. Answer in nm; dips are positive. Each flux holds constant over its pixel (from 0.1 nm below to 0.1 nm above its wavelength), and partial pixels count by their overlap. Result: 0.191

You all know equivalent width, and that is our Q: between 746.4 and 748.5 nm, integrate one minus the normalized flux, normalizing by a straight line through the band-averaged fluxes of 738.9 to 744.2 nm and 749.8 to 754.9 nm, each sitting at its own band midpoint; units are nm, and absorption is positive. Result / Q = -0.078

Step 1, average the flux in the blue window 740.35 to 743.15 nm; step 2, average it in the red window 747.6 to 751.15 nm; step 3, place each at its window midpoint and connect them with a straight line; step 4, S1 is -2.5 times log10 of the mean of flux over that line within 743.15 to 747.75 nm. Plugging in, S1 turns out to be 0.012 mag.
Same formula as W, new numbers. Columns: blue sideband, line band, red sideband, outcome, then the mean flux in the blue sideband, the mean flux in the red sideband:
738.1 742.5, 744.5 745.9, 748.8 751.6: 0.00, 24.5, 26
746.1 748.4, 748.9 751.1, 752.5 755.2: 0.01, 26.2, 25.6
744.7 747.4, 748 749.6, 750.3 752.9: -0.04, 25.7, 26.1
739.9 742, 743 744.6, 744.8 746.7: 0.07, 25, 25.5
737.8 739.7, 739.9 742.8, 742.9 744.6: -0.09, 24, 24.3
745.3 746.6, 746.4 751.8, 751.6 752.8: -0.12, 25.1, 26.3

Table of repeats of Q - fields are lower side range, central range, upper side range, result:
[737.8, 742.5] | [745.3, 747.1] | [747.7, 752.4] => 0.016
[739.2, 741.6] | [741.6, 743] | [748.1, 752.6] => -0.028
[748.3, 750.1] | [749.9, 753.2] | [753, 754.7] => -0.003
